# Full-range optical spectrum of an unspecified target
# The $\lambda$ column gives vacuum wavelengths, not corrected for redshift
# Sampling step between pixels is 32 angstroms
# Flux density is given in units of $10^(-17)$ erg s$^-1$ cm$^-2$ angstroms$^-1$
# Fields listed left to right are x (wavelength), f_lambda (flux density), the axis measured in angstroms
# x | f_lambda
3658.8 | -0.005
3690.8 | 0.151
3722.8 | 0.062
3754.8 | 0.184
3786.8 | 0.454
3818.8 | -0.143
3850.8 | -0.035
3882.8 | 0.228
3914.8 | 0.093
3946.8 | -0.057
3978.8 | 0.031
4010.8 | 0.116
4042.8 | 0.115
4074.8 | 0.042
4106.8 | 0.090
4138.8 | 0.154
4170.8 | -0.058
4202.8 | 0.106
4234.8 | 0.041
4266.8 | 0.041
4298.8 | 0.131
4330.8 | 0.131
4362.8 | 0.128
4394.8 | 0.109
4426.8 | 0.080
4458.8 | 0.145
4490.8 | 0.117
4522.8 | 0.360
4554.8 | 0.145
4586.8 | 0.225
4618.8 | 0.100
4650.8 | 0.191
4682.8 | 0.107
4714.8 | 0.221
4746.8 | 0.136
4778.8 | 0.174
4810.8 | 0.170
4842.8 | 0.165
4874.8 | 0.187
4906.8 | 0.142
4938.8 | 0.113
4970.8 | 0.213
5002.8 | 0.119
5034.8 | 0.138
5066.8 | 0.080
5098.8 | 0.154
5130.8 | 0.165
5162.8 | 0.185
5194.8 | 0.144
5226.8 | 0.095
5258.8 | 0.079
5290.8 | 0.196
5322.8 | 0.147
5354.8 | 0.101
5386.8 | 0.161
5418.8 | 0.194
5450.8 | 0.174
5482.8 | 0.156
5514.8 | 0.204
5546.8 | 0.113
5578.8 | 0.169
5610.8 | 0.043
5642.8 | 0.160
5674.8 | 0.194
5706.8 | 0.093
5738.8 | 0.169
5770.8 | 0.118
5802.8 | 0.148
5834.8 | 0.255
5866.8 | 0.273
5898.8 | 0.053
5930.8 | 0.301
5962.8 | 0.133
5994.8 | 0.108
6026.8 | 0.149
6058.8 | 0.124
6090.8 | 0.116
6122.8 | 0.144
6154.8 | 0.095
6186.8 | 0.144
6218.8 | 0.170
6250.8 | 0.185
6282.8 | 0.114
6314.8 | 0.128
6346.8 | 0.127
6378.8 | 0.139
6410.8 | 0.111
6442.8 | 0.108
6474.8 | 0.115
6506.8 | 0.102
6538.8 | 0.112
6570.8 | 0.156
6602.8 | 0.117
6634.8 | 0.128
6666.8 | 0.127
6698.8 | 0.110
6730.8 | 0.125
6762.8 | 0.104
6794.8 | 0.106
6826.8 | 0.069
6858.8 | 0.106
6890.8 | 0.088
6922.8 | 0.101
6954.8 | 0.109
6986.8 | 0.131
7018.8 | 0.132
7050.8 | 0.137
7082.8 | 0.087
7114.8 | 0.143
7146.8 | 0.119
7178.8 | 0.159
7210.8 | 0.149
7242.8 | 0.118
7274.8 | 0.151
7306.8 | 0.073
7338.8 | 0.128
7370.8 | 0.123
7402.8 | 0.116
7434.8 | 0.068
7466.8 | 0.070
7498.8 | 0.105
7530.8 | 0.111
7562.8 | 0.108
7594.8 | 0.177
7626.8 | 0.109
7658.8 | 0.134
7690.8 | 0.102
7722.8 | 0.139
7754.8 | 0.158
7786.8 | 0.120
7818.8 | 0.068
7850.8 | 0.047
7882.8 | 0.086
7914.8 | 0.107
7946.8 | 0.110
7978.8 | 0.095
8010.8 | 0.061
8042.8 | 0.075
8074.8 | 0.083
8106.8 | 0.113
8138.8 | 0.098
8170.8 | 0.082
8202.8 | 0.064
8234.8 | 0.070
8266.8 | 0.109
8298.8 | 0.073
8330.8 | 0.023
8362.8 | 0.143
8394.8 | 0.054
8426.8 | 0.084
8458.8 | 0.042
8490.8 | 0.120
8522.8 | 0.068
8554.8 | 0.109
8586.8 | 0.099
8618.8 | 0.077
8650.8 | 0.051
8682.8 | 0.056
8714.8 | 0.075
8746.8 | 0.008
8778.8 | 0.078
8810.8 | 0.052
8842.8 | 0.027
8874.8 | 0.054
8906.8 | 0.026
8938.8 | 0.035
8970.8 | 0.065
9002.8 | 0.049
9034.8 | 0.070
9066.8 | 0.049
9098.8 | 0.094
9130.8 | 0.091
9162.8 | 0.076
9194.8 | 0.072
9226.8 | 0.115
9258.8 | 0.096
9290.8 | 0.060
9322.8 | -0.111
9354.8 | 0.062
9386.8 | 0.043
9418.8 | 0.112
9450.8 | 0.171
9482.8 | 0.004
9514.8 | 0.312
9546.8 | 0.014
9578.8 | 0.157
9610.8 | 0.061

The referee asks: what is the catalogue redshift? 0.18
